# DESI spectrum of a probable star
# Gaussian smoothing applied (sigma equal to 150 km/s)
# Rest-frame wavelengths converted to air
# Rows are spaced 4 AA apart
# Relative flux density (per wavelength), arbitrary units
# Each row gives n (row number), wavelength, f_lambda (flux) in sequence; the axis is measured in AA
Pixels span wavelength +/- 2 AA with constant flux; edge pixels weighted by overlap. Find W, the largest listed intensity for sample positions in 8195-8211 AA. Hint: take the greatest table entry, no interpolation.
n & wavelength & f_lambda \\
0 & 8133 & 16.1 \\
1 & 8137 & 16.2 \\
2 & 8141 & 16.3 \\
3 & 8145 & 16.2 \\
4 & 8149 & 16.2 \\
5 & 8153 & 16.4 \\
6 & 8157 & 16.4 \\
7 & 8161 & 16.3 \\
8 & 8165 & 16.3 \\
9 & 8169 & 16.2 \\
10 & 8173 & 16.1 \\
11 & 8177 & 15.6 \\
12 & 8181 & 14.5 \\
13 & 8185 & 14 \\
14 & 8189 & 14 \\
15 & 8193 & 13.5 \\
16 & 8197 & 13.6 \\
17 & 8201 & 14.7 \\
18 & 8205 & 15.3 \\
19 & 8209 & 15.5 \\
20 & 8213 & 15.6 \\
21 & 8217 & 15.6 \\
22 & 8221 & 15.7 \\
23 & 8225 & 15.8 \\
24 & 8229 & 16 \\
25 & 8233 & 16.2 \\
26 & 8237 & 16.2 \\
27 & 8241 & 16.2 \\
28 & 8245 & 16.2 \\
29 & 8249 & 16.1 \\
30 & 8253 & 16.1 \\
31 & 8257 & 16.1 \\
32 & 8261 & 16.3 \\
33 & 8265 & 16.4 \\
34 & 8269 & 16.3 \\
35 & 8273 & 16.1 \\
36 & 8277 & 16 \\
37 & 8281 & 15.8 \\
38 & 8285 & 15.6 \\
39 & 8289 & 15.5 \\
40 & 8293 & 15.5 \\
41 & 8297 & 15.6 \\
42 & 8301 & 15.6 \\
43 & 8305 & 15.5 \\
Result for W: 15.5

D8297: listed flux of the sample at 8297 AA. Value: 15.6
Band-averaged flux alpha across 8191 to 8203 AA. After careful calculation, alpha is 13.9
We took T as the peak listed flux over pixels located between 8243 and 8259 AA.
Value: 16.2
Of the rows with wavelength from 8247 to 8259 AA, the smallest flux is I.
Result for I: 16.1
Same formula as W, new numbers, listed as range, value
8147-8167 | 16.4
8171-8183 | 16.1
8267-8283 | 16.3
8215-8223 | 15.7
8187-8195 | 14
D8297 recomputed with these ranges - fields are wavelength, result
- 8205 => 15.3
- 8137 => 16.2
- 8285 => 15.6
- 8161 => 16.3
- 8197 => 13.6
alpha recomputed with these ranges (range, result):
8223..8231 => 15.9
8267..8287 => 16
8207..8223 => 15.6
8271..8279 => 16.1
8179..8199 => 13.9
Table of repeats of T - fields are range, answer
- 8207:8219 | 15.6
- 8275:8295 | 16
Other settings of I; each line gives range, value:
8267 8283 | 15.8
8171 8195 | 13.5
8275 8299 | 15.5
